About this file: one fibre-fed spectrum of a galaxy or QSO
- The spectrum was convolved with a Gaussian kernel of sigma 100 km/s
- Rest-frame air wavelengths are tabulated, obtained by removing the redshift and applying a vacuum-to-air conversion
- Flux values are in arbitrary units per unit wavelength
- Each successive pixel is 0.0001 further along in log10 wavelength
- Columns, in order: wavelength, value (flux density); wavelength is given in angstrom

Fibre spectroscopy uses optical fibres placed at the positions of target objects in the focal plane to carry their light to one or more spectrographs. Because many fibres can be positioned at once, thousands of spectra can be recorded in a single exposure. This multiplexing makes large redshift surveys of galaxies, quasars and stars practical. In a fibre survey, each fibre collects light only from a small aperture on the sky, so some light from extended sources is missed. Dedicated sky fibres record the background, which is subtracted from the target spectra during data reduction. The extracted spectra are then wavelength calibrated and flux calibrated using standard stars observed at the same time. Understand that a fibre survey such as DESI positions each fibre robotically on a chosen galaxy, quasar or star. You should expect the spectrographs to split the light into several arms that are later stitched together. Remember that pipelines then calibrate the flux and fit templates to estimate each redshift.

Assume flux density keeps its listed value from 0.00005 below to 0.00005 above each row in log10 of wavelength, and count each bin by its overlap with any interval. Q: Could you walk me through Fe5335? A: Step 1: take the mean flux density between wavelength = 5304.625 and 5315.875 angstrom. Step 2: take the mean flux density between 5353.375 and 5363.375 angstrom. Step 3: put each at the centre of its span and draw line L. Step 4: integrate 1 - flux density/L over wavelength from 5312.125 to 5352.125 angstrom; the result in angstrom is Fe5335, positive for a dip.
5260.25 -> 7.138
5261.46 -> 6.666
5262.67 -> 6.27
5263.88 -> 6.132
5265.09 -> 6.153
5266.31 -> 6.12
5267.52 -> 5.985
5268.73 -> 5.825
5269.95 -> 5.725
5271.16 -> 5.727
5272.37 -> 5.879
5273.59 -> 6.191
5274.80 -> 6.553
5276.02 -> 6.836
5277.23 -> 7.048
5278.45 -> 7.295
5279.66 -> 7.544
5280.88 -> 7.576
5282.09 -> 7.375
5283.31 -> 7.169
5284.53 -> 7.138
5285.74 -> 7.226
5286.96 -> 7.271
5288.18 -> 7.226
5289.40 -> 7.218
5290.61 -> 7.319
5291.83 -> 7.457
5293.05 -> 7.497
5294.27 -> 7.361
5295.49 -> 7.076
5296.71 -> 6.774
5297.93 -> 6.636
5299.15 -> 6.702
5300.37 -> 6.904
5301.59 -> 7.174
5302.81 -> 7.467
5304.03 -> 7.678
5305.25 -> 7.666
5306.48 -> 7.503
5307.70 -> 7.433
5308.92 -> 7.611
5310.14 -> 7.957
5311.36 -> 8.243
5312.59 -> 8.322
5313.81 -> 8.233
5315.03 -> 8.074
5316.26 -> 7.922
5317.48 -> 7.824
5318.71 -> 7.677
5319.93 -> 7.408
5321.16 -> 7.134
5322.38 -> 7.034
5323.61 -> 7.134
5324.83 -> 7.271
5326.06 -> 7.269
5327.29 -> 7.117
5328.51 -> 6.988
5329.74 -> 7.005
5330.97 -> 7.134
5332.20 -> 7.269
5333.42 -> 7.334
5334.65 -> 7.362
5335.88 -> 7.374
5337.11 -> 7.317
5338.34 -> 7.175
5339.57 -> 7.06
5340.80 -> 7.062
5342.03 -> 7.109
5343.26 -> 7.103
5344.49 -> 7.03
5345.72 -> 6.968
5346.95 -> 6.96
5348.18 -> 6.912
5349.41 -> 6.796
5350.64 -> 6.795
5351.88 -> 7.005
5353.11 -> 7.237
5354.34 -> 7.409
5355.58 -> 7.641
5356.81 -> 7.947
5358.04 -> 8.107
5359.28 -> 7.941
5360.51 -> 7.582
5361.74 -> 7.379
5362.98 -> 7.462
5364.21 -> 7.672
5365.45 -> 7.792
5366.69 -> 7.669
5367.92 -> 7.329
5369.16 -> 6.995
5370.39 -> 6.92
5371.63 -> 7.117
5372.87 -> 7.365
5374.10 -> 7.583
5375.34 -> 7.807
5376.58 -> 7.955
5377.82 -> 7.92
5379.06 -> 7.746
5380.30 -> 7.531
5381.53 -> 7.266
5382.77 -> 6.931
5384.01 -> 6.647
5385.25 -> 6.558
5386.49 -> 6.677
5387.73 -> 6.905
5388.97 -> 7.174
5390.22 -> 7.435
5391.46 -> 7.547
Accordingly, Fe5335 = 2.7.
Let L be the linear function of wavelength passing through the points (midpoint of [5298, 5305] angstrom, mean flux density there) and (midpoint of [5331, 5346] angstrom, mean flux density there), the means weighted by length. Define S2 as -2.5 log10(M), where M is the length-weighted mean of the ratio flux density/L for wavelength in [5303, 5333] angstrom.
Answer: -0.05 mag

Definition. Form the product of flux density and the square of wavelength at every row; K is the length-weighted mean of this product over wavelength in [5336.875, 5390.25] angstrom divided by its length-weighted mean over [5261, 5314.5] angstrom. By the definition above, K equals 1.07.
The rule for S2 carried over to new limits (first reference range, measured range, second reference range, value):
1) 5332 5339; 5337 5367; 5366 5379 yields 0.01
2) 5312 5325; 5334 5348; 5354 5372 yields 0.07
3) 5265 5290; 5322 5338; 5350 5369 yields 0.00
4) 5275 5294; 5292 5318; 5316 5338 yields -0.04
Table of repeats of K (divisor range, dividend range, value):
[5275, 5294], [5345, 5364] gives 1.04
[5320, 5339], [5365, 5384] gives 1.05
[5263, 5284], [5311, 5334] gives 1.17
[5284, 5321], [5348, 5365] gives 1.02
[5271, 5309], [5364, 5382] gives 1.09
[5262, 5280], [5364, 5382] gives 1.23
